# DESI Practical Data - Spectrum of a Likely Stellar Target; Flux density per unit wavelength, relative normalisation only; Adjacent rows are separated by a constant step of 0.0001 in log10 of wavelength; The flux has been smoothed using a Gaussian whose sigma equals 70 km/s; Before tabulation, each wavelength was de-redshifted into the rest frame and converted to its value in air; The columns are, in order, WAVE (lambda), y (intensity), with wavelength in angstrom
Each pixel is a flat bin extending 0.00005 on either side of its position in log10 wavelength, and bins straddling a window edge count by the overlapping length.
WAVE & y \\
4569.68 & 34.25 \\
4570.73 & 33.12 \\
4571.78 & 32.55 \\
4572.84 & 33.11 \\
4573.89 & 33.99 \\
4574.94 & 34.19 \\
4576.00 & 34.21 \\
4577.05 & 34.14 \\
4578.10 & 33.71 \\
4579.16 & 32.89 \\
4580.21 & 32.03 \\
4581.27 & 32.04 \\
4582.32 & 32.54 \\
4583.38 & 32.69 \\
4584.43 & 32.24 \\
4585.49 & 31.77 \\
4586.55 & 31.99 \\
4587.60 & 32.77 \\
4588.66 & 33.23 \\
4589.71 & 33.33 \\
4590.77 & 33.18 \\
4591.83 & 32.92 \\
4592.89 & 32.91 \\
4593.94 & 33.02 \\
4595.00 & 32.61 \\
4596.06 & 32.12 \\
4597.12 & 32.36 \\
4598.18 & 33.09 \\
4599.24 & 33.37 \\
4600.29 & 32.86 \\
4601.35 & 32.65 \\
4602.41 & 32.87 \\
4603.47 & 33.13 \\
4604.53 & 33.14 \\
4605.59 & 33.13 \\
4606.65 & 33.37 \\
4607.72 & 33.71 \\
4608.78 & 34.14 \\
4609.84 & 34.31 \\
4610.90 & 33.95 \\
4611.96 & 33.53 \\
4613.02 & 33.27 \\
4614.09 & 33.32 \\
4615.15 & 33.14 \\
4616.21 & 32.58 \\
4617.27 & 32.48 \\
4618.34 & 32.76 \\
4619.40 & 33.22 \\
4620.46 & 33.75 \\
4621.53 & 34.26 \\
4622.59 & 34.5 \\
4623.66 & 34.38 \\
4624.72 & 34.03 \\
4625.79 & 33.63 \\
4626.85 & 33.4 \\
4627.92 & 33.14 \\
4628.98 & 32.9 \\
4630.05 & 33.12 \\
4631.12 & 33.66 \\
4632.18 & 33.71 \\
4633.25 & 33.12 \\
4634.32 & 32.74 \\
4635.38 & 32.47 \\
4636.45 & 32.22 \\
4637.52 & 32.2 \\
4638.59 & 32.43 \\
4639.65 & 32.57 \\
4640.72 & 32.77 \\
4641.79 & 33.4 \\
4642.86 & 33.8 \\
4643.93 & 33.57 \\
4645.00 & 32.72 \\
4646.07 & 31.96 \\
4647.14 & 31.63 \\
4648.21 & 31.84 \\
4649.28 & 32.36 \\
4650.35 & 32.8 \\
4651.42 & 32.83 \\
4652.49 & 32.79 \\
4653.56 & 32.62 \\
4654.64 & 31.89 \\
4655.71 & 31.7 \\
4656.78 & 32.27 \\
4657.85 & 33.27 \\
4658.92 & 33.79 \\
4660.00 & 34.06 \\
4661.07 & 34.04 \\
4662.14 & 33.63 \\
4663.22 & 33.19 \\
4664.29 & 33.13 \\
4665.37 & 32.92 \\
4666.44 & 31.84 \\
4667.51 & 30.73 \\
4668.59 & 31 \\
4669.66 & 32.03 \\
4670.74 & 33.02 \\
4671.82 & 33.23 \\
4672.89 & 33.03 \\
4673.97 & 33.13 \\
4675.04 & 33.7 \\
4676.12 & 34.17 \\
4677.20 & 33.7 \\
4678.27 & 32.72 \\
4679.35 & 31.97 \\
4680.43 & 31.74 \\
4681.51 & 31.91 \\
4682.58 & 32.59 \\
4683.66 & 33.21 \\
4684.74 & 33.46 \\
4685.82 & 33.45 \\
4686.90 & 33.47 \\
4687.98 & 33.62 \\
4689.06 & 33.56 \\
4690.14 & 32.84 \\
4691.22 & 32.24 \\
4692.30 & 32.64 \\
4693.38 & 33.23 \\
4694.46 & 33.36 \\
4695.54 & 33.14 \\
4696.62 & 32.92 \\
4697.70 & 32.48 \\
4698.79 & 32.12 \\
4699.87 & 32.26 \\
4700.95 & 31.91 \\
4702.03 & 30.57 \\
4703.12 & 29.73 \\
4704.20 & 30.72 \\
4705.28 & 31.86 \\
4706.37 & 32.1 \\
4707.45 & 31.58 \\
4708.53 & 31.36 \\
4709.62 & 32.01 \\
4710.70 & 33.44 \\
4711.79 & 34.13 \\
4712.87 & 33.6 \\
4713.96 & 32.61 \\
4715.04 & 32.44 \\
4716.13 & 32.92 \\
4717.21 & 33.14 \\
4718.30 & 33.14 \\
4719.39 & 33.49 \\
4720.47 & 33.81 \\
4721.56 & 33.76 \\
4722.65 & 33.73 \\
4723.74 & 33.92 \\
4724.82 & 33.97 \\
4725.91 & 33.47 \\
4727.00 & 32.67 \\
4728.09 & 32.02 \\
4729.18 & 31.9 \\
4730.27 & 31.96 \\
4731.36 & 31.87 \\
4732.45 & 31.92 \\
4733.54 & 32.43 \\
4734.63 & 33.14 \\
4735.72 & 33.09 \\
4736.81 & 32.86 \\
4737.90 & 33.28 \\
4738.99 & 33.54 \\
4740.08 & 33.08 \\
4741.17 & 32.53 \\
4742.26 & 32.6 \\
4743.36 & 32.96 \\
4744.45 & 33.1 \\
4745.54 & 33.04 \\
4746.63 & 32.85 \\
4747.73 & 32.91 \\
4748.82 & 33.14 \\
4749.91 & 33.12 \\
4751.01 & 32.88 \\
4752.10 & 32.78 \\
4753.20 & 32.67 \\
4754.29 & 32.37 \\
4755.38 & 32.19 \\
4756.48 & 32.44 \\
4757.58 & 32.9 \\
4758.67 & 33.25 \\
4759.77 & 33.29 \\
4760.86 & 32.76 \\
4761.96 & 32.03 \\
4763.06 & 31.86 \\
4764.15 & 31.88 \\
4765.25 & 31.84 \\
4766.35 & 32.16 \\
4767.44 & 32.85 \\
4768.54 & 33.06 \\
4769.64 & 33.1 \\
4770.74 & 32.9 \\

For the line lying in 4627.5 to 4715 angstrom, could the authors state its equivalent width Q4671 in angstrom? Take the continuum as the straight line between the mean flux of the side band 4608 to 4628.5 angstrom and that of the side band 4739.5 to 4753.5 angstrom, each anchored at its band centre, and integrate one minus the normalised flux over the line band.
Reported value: 1.62 angstrom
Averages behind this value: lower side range 33.6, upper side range 32.9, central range 32.7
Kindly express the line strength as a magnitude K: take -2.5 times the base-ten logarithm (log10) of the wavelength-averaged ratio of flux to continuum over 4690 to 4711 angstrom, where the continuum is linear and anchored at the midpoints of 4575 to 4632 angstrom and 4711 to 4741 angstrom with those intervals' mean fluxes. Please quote 0.032 mag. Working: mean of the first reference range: 33.2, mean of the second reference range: 33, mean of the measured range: 32.1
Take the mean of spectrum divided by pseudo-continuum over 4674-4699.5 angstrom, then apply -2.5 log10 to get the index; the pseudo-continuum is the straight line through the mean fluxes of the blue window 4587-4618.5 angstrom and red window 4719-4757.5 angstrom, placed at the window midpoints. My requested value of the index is 0.00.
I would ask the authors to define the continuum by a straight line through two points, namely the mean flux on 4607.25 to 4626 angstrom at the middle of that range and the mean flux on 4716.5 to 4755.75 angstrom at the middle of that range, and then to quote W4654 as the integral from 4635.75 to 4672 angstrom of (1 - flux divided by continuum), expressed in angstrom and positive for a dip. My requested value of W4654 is 0.82 angstrom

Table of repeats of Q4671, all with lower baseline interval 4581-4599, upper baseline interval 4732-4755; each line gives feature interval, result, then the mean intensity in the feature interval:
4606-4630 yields -0.6 angstrom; 33.5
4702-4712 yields 0.3 angstrom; 31.7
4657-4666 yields -0.2 angstrom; 33.4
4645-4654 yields 0.1 angstrom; 32.4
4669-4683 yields 0.0 angstrom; 32.8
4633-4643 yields 0.0 angstrom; 32.7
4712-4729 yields -0.2 angstrom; 33.2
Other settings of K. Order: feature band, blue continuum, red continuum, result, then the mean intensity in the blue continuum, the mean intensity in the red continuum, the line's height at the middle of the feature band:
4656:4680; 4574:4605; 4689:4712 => -0.016 mag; 32.9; 32.2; 32.4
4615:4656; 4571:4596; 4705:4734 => -0.002 mag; 32.9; 32.8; 32.9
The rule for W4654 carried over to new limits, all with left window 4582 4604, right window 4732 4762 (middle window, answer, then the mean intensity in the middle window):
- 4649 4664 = -0.1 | 33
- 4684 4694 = -0.1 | 33.2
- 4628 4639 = 0.0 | 32.9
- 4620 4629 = -0.3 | 33.8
